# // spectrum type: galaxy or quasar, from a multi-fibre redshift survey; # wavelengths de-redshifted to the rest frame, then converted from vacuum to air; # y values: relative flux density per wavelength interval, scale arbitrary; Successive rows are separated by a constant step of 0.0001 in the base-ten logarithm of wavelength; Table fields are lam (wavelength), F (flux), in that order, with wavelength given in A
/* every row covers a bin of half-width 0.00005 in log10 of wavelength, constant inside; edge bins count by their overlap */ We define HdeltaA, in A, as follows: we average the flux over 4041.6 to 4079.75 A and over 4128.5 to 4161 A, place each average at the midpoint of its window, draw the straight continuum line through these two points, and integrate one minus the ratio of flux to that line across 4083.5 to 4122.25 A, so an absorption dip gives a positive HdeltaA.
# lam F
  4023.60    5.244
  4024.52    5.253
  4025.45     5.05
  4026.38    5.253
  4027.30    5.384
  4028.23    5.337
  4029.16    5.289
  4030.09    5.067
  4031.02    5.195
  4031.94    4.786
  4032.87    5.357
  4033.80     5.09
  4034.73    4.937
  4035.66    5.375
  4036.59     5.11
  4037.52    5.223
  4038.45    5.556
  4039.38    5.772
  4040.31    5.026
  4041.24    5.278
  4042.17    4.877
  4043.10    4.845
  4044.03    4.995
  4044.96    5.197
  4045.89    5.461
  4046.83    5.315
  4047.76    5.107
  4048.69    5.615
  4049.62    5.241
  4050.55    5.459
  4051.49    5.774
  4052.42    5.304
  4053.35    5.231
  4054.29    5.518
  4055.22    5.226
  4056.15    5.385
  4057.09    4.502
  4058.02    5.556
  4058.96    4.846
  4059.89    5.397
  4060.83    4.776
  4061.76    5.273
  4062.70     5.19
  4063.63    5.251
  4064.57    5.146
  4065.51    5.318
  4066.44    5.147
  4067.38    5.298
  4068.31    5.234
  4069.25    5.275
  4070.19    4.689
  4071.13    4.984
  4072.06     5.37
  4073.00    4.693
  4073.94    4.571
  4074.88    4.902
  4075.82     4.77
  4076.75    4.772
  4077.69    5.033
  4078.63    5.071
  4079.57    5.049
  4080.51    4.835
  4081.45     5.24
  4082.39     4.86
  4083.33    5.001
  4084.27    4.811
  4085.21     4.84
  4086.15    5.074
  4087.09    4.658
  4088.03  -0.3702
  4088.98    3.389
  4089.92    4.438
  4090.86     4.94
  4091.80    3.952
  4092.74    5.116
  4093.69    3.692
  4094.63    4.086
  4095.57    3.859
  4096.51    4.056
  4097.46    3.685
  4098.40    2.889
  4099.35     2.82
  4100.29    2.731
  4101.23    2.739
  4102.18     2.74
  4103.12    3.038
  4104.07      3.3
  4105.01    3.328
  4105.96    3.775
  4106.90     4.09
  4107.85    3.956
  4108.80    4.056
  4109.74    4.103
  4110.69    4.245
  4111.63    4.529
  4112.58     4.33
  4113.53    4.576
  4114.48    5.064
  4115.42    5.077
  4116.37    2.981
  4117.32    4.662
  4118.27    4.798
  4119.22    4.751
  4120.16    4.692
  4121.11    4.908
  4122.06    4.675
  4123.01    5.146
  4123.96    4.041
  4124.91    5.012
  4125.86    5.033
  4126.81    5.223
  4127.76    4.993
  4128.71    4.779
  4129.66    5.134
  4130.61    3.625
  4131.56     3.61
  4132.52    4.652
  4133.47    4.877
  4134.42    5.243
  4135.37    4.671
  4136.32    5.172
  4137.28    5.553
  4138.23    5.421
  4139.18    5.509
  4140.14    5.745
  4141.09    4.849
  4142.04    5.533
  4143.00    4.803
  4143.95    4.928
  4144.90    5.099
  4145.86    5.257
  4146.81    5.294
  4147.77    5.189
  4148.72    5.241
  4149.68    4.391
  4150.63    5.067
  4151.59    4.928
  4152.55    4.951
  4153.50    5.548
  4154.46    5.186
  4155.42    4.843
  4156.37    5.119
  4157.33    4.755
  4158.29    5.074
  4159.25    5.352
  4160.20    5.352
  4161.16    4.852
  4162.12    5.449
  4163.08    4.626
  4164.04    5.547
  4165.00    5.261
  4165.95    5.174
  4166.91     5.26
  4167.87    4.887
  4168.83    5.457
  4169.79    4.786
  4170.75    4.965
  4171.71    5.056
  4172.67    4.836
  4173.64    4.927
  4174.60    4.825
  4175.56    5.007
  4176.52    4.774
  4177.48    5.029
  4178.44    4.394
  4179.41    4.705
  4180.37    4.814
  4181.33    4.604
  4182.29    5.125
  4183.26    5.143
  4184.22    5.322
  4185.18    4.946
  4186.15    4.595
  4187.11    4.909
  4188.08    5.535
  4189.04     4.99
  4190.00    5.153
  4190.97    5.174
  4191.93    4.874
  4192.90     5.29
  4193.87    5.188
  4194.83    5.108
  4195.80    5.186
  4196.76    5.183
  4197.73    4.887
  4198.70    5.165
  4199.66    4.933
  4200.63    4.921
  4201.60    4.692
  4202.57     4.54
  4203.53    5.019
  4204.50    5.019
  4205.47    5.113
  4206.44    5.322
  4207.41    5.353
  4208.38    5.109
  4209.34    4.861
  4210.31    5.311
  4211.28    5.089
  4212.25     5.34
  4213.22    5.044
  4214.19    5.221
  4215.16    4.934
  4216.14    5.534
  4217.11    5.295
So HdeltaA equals 8.38 A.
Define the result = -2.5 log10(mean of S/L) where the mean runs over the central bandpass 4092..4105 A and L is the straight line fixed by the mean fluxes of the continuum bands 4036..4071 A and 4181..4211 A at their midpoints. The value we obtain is 0.440 mag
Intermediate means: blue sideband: 5.22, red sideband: 5.05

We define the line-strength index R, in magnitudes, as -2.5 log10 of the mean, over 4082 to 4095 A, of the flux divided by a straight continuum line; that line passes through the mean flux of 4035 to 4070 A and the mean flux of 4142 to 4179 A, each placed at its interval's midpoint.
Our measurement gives 0.23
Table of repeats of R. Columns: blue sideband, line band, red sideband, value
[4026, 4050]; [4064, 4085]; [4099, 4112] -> -0.163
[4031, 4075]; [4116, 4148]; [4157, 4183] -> 0.038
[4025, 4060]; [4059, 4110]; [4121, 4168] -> 0.182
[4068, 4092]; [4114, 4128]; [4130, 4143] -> 0.029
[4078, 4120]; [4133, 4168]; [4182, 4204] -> -0.121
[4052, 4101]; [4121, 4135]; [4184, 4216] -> 0.020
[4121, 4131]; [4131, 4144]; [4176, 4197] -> -0.046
